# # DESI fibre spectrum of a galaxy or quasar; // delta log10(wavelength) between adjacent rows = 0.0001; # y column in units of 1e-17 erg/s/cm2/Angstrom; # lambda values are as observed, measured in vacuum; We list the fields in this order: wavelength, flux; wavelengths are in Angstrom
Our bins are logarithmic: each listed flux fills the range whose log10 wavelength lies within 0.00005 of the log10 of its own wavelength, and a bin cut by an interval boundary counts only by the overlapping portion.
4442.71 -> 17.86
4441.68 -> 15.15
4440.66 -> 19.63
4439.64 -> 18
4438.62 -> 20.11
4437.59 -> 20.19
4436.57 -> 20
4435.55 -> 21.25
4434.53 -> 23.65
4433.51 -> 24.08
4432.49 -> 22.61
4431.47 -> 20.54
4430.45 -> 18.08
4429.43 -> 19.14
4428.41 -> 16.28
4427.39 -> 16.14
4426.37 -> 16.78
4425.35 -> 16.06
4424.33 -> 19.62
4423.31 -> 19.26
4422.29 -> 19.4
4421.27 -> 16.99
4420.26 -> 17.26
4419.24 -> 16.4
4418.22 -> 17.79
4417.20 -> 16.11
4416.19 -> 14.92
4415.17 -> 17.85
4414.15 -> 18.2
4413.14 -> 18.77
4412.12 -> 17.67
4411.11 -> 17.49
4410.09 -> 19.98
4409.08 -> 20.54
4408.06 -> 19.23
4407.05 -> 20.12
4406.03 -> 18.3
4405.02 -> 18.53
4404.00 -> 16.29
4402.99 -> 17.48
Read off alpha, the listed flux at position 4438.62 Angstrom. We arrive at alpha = 20.11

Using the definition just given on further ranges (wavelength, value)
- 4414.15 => 18.2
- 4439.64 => 18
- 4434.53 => 23.65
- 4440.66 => 19.63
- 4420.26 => 17.26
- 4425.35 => 16.06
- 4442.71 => 17.86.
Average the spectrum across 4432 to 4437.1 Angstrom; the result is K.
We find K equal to 22.3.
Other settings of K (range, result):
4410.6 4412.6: 17.6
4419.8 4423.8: 18.3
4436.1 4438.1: 20.1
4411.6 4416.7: 17.5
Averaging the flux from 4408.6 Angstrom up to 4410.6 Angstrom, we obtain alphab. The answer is 20.3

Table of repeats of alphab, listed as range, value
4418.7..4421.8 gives 16.9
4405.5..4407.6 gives 19.2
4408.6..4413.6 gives 18.9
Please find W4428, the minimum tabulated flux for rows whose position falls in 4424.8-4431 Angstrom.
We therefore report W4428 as 16.06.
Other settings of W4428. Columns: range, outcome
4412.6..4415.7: 17.85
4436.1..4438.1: 20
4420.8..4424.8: 16.99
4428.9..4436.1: 18.08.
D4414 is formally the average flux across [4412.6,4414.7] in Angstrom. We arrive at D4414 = 18.5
